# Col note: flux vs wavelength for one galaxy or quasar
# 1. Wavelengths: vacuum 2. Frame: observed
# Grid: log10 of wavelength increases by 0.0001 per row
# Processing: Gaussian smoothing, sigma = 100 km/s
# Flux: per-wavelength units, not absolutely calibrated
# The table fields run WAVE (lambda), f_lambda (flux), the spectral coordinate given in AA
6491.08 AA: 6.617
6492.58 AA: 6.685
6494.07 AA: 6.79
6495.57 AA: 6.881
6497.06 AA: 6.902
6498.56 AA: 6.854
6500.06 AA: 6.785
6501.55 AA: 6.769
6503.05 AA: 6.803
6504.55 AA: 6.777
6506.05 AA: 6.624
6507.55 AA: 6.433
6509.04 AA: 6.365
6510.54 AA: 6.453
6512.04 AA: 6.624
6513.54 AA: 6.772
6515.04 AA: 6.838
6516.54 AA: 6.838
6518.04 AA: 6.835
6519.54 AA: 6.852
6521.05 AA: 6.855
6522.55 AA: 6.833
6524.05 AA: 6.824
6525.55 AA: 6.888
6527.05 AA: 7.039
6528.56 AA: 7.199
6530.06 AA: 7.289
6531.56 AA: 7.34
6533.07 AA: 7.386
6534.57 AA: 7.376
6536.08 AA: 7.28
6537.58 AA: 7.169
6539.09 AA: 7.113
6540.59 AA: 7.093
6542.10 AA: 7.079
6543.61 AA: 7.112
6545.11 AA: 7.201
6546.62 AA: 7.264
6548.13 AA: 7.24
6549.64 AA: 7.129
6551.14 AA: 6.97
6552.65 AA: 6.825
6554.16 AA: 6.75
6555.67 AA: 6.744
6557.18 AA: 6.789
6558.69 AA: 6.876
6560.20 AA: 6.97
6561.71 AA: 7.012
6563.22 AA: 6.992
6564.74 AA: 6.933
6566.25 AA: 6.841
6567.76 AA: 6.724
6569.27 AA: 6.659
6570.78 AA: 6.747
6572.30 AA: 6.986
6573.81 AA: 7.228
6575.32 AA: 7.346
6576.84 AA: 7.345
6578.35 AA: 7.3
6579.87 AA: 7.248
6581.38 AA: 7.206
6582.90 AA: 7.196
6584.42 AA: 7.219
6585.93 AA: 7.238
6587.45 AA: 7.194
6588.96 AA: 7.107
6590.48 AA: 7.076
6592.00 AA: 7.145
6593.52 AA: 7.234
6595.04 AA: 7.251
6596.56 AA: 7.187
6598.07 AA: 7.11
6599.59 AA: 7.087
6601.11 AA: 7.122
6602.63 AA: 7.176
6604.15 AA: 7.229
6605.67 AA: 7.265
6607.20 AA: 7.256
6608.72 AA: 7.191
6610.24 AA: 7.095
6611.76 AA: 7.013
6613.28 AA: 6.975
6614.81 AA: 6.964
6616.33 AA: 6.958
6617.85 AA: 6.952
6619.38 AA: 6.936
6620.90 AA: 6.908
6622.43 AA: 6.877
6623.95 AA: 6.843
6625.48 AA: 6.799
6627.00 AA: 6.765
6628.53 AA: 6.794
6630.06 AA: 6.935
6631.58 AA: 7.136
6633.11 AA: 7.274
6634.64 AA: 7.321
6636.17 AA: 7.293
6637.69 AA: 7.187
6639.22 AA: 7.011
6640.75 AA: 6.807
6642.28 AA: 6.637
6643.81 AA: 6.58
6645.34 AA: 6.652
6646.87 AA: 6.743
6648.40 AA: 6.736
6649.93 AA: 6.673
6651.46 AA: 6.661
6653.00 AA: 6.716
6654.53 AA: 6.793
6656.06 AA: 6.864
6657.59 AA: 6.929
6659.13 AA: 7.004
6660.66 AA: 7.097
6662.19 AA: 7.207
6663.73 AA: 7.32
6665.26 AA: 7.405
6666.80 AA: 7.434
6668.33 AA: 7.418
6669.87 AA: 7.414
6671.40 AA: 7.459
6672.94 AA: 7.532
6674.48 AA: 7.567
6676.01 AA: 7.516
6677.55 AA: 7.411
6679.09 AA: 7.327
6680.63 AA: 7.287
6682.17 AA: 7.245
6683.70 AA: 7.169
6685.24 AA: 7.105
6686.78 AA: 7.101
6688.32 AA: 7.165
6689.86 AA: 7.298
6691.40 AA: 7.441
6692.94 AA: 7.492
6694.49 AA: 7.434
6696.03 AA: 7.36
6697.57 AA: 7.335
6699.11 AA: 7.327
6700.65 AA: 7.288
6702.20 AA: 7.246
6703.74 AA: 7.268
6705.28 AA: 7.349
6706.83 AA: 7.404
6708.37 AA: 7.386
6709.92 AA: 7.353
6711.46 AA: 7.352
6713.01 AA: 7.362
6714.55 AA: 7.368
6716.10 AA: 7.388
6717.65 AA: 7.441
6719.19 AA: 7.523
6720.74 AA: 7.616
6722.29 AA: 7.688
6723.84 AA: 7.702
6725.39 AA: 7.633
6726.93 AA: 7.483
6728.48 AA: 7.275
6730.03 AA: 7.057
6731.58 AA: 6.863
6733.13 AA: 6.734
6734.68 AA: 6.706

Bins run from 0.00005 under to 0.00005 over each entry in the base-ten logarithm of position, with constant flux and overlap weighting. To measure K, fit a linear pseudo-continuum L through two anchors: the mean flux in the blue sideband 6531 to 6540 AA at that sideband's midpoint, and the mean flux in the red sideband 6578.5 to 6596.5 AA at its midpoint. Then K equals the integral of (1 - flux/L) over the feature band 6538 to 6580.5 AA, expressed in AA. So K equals 1.3 AA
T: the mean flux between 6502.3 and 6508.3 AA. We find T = 6.66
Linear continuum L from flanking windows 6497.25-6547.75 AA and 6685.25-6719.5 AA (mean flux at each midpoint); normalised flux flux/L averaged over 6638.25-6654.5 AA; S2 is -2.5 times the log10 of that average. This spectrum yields 0.08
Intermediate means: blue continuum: 6.94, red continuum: 7.34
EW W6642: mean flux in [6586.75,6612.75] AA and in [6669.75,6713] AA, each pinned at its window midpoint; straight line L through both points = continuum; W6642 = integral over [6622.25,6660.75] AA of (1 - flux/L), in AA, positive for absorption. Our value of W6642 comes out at 1.9 AA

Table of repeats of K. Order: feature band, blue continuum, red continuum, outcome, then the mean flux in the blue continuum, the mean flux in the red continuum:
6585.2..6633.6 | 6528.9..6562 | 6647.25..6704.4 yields 0.60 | 7.09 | 7.21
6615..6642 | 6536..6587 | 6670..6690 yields 0.85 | 7.05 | 7.33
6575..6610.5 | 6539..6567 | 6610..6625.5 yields -1.23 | 6.99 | 6.94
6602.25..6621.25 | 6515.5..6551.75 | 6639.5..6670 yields -0.20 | 7.09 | 6.95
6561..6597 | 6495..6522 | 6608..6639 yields -1.02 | 6.74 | 7.01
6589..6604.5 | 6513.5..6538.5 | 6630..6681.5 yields -0.18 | 7.04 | 7.1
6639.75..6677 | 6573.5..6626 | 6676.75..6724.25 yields 1.08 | 7.12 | 7.36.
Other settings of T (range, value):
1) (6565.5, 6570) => 6.75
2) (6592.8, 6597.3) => 7.22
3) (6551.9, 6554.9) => 6.79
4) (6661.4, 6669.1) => 7.36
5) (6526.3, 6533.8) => 7.25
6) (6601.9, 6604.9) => 7.2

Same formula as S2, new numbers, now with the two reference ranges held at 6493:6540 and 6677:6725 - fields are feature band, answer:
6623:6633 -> 0.04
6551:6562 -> 0.02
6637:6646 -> 0.06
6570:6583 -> -0.02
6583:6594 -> -0.01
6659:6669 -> 0.00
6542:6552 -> -0.03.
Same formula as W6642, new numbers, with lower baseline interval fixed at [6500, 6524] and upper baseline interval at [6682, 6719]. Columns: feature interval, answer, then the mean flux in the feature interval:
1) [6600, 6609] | -0.24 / 7.2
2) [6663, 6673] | -0.27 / 7.42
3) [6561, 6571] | 0.06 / 6.85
